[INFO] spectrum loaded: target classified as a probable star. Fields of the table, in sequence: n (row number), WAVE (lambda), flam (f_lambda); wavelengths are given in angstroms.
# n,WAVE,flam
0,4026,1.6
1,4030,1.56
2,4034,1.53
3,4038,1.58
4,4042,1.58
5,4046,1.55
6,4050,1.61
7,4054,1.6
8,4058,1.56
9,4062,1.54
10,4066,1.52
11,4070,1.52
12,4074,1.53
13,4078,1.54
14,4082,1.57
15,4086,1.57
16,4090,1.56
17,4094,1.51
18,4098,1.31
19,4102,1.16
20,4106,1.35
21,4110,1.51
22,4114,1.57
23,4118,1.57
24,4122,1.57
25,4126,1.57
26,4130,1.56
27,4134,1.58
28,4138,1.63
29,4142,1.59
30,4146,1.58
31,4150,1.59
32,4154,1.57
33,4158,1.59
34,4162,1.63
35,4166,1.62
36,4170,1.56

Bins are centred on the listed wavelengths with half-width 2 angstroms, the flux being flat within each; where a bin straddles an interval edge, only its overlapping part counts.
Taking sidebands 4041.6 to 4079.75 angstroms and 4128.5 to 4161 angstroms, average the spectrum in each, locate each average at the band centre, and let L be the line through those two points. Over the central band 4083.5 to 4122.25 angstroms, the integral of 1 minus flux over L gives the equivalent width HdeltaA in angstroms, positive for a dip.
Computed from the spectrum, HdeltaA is 2.6 angstroms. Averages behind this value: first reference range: 1.55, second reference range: 1.59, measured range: 1.46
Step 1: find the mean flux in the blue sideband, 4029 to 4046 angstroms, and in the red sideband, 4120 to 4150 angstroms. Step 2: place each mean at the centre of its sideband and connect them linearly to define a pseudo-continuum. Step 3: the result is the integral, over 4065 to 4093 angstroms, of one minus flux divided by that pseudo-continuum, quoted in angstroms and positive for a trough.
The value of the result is 0.5 angstroms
